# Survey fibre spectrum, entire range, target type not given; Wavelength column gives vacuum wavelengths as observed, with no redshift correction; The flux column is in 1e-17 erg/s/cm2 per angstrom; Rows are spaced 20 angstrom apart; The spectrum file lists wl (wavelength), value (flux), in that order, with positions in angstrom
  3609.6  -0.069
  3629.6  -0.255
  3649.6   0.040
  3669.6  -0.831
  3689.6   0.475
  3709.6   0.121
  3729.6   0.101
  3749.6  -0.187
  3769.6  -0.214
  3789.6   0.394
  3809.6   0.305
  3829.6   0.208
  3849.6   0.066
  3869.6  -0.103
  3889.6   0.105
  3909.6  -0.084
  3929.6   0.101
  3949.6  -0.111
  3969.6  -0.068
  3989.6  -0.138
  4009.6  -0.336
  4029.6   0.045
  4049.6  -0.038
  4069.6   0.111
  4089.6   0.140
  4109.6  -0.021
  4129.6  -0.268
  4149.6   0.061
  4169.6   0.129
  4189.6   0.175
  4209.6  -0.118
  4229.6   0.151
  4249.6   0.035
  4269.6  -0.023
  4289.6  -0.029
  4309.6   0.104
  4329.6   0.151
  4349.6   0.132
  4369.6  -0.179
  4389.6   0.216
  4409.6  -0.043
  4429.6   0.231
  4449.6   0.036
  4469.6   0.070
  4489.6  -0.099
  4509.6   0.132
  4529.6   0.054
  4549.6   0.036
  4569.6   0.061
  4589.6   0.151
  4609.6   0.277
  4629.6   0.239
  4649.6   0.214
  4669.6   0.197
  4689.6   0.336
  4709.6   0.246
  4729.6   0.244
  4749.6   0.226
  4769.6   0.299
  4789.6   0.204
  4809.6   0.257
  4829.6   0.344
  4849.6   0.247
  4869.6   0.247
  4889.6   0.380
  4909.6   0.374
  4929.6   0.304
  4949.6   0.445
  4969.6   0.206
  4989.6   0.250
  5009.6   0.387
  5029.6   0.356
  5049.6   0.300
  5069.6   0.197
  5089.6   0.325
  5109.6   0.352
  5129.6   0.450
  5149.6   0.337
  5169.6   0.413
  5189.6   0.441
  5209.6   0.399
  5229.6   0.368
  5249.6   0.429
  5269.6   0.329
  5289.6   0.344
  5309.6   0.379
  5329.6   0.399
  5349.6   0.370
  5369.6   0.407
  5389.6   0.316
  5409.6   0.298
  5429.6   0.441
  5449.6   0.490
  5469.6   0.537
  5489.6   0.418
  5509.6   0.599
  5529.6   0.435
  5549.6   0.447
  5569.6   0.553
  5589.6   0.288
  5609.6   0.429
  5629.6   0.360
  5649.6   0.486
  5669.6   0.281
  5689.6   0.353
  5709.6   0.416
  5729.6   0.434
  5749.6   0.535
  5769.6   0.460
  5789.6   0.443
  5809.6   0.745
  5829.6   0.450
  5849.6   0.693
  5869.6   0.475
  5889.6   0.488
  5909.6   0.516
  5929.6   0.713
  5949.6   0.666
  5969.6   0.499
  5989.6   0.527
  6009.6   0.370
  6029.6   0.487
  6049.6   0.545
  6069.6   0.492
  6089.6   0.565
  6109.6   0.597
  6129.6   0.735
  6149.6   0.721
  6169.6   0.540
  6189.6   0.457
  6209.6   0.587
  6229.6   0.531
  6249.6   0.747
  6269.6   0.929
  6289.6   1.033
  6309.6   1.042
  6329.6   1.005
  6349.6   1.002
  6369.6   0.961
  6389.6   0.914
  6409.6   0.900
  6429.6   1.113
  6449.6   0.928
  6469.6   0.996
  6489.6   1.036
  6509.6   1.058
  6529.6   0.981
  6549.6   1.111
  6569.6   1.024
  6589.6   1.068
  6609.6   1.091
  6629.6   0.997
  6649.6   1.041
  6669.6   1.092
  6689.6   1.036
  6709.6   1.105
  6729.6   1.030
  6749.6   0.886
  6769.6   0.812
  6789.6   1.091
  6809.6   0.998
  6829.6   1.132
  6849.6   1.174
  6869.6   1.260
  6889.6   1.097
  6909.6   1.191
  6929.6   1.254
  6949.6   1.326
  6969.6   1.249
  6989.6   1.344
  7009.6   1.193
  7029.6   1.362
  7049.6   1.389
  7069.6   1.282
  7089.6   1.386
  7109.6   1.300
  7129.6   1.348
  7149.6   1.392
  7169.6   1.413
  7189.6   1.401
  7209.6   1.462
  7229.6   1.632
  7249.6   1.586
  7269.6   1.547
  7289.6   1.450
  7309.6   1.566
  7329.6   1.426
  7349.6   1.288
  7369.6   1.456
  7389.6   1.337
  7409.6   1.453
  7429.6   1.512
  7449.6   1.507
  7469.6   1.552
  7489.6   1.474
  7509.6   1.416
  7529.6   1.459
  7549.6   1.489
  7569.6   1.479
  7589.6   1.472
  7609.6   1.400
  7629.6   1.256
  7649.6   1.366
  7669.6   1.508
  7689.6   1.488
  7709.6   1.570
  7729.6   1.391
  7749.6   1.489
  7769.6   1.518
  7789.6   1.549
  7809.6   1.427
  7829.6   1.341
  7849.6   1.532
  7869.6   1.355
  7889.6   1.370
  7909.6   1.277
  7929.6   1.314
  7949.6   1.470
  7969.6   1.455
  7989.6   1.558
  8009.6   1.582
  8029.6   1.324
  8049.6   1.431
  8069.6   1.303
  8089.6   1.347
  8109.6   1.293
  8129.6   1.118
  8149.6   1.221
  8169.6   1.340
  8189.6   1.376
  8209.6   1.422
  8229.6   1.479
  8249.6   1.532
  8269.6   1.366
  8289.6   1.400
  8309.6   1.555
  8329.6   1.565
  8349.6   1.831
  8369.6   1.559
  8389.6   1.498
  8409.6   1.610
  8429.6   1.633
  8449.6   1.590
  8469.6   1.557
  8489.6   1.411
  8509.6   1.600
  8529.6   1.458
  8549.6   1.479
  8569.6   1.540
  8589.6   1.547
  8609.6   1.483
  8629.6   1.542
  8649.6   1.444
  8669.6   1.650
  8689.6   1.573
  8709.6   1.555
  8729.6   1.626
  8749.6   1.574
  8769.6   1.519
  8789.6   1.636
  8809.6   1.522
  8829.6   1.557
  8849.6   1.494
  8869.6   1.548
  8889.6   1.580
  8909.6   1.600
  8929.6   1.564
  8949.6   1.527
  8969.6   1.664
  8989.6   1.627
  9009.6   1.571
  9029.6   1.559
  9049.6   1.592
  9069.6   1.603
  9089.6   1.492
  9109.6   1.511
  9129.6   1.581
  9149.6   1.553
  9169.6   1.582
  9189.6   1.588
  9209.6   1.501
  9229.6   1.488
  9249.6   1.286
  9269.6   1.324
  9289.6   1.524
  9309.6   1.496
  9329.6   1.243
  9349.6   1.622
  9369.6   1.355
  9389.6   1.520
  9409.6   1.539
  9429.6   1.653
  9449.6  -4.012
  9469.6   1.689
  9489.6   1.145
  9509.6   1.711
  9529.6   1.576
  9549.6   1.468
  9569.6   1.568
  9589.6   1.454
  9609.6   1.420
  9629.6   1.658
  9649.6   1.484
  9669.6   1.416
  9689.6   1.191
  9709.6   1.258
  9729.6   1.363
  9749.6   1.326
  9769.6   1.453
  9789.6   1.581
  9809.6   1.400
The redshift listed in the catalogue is 0.571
